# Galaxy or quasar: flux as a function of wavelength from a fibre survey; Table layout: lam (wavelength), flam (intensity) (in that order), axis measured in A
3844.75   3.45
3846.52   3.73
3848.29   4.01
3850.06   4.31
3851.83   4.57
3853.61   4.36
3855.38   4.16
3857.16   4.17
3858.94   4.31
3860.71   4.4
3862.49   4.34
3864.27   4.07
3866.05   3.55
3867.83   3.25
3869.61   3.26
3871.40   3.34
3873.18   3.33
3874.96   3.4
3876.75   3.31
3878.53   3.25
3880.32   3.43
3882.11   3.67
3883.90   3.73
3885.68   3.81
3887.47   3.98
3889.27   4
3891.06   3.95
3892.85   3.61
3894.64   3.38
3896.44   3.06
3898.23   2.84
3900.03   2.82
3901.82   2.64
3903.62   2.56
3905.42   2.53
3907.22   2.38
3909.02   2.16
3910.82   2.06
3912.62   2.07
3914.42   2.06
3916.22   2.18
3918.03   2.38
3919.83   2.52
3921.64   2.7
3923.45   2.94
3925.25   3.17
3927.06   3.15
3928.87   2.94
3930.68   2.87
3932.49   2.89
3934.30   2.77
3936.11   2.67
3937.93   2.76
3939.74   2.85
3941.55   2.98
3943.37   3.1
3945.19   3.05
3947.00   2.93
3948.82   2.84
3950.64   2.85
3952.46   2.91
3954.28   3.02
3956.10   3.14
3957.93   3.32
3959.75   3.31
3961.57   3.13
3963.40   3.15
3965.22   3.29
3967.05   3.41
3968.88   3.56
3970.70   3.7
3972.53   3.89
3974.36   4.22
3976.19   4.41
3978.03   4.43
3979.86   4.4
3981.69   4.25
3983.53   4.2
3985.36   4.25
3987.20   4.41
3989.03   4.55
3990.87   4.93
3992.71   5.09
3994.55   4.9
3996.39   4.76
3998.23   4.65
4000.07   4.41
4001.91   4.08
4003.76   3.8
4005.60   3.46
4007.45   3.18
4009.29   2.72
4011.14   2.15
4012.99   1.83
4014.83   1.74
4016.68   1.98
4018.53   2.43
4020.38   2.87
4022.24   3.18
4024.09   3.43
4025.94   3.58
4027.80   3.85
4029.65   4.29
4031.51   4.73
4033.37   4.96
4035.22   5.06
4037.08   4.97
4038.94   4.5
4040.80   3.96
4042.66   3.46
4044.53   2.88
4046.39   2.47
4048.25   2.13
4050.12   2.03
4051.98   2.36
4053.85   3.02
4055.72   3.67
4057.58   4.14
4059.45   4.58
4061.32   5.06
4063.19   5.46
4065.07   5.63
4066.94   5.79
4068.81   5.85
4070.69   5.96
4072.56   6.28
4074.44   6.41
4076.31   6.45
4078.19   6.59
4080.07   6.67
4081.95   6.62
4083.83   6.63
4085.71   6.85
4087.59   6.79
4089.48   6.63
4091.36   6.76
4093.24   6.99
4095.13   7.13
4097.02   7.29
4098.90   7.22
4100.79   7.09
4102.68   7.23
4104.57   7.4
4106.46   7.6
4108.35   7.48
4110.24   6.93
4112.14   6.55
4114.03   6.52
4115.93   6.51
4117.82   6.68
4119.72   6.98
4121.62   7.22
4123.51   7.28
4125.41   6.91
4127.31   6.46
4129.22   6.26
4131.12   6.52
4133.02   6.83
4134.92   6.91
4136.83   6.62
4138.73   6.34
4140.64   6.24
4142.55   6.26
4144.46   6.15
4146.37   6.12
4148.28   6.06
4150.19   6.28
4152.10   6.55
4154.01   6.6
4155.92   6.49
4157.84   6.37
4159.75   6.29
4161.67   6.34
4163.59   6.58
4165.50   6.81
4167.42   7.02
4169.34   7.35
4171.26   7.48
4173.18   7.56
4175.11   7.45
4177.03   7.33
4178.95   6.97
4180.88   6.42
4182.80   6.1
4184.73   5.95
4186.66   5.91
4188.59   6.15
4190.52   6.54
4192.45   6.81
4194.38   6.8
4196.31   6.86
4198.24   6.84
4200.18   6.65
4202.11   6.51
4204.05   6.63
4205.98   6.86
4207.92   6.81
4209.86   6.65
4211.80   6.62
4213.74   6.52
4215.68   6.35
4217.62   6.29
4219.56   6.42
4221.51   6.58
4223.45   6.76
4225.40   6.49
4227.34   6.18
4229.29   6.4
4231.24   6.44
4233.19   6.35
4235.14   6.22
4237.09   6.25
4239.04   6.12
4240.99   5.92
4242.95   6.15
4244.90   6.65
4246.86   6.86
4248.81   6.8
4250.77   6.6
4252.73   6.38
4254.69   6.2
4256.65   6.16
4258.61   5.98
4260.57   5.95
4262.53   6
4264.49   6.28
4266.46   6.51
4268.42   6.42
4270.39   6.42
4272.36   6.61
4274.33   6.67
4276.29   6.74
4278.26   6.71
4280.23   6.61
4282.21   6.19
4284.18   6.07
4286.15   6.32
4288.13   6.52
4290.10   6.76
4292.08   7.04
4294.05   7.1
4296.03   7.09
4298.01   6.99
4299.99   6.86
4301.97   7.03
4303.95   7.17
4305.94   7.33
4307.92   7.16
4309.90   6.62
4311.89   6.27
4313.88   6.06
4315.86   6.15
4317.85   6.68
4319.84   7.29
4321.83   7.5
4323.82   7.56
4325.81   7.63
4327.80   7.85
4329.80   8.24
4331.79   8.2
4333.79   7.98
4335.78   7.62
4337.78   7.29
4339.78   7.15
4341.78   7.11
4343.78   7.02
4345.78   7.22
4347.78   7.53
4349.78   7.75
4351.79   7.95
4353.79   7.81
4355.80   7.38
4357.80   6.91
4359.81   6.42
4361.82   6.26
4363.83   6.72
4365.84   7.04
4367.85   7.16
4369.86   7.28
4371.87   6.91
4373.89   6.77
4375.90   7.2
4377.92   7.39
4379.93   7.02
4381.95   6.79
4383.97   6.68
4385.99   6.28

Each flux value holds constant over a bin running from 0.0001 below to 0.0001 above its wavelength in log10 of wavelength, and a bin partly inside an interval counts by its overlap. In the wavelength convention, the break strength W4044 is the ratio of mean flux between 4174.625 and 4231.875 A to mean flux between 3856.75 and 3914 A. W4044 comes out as 1.98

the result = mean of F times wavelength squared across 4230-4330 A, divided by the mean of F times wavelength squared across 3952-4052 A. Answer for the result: 2.09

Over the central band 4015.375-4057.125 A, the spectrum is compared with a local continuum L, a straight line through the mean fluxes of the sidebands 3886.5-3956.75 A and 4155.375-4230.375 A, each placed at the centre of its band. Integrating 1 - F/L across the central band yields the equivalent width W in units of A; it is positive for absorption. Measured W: 9.5 A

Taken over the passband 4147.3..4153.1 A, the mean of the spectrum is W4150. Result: 6.3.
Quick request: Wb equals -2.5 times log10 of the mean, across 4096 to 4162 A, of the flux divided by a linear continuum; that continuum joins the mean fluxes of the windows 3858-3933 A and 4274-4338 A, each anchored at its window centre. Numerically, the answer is -0.25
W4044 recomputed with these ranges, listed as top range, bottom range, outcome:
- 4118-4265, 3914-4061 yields 1.90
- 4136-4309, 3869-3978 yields 2.11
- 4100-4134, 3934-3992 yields 1.95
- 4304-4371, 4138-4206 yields 1.09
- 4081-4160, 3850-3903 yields 1.84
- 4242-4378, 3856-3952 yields 2.21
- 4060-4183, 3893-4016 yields 2.04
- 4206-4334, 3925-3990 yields 1.95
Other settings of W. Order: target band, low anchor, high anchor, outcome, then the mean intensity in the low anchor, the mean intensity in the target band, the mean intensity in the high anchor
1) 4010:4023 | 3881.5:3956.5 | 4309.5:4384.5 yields 5.3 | 2.92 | 2.31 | 7.18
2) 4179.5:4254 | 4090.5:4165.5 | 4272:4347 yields 4.3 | 6.72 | 6.47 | 7.02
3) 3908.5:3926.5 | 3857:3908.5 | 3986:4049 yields 5.5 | 3.44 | 2.44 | 3.69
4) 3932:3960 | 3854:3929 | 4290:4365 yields 5.7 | 3.22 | 2.95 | 7.18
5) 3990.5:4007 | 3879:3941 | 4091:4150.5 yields 0.5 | 2.93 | 4.4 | 6.78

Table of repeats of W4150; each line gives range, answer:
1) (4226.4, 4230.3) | 6.28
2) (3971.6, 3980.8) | 4.27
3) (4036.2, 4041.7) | 4.47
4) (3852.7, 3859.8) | 4.25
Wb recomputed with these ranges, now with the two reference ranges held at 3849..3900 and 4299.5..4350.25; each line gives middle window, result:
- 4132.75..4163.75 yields -0.10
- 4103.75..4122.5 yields -0.24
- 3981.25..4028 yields 0.29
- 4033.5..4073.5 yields 0.20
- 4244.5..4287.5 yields 0.06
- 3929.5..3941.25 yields 0.43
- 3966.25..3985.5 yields 0.12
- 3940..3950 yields 0.40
